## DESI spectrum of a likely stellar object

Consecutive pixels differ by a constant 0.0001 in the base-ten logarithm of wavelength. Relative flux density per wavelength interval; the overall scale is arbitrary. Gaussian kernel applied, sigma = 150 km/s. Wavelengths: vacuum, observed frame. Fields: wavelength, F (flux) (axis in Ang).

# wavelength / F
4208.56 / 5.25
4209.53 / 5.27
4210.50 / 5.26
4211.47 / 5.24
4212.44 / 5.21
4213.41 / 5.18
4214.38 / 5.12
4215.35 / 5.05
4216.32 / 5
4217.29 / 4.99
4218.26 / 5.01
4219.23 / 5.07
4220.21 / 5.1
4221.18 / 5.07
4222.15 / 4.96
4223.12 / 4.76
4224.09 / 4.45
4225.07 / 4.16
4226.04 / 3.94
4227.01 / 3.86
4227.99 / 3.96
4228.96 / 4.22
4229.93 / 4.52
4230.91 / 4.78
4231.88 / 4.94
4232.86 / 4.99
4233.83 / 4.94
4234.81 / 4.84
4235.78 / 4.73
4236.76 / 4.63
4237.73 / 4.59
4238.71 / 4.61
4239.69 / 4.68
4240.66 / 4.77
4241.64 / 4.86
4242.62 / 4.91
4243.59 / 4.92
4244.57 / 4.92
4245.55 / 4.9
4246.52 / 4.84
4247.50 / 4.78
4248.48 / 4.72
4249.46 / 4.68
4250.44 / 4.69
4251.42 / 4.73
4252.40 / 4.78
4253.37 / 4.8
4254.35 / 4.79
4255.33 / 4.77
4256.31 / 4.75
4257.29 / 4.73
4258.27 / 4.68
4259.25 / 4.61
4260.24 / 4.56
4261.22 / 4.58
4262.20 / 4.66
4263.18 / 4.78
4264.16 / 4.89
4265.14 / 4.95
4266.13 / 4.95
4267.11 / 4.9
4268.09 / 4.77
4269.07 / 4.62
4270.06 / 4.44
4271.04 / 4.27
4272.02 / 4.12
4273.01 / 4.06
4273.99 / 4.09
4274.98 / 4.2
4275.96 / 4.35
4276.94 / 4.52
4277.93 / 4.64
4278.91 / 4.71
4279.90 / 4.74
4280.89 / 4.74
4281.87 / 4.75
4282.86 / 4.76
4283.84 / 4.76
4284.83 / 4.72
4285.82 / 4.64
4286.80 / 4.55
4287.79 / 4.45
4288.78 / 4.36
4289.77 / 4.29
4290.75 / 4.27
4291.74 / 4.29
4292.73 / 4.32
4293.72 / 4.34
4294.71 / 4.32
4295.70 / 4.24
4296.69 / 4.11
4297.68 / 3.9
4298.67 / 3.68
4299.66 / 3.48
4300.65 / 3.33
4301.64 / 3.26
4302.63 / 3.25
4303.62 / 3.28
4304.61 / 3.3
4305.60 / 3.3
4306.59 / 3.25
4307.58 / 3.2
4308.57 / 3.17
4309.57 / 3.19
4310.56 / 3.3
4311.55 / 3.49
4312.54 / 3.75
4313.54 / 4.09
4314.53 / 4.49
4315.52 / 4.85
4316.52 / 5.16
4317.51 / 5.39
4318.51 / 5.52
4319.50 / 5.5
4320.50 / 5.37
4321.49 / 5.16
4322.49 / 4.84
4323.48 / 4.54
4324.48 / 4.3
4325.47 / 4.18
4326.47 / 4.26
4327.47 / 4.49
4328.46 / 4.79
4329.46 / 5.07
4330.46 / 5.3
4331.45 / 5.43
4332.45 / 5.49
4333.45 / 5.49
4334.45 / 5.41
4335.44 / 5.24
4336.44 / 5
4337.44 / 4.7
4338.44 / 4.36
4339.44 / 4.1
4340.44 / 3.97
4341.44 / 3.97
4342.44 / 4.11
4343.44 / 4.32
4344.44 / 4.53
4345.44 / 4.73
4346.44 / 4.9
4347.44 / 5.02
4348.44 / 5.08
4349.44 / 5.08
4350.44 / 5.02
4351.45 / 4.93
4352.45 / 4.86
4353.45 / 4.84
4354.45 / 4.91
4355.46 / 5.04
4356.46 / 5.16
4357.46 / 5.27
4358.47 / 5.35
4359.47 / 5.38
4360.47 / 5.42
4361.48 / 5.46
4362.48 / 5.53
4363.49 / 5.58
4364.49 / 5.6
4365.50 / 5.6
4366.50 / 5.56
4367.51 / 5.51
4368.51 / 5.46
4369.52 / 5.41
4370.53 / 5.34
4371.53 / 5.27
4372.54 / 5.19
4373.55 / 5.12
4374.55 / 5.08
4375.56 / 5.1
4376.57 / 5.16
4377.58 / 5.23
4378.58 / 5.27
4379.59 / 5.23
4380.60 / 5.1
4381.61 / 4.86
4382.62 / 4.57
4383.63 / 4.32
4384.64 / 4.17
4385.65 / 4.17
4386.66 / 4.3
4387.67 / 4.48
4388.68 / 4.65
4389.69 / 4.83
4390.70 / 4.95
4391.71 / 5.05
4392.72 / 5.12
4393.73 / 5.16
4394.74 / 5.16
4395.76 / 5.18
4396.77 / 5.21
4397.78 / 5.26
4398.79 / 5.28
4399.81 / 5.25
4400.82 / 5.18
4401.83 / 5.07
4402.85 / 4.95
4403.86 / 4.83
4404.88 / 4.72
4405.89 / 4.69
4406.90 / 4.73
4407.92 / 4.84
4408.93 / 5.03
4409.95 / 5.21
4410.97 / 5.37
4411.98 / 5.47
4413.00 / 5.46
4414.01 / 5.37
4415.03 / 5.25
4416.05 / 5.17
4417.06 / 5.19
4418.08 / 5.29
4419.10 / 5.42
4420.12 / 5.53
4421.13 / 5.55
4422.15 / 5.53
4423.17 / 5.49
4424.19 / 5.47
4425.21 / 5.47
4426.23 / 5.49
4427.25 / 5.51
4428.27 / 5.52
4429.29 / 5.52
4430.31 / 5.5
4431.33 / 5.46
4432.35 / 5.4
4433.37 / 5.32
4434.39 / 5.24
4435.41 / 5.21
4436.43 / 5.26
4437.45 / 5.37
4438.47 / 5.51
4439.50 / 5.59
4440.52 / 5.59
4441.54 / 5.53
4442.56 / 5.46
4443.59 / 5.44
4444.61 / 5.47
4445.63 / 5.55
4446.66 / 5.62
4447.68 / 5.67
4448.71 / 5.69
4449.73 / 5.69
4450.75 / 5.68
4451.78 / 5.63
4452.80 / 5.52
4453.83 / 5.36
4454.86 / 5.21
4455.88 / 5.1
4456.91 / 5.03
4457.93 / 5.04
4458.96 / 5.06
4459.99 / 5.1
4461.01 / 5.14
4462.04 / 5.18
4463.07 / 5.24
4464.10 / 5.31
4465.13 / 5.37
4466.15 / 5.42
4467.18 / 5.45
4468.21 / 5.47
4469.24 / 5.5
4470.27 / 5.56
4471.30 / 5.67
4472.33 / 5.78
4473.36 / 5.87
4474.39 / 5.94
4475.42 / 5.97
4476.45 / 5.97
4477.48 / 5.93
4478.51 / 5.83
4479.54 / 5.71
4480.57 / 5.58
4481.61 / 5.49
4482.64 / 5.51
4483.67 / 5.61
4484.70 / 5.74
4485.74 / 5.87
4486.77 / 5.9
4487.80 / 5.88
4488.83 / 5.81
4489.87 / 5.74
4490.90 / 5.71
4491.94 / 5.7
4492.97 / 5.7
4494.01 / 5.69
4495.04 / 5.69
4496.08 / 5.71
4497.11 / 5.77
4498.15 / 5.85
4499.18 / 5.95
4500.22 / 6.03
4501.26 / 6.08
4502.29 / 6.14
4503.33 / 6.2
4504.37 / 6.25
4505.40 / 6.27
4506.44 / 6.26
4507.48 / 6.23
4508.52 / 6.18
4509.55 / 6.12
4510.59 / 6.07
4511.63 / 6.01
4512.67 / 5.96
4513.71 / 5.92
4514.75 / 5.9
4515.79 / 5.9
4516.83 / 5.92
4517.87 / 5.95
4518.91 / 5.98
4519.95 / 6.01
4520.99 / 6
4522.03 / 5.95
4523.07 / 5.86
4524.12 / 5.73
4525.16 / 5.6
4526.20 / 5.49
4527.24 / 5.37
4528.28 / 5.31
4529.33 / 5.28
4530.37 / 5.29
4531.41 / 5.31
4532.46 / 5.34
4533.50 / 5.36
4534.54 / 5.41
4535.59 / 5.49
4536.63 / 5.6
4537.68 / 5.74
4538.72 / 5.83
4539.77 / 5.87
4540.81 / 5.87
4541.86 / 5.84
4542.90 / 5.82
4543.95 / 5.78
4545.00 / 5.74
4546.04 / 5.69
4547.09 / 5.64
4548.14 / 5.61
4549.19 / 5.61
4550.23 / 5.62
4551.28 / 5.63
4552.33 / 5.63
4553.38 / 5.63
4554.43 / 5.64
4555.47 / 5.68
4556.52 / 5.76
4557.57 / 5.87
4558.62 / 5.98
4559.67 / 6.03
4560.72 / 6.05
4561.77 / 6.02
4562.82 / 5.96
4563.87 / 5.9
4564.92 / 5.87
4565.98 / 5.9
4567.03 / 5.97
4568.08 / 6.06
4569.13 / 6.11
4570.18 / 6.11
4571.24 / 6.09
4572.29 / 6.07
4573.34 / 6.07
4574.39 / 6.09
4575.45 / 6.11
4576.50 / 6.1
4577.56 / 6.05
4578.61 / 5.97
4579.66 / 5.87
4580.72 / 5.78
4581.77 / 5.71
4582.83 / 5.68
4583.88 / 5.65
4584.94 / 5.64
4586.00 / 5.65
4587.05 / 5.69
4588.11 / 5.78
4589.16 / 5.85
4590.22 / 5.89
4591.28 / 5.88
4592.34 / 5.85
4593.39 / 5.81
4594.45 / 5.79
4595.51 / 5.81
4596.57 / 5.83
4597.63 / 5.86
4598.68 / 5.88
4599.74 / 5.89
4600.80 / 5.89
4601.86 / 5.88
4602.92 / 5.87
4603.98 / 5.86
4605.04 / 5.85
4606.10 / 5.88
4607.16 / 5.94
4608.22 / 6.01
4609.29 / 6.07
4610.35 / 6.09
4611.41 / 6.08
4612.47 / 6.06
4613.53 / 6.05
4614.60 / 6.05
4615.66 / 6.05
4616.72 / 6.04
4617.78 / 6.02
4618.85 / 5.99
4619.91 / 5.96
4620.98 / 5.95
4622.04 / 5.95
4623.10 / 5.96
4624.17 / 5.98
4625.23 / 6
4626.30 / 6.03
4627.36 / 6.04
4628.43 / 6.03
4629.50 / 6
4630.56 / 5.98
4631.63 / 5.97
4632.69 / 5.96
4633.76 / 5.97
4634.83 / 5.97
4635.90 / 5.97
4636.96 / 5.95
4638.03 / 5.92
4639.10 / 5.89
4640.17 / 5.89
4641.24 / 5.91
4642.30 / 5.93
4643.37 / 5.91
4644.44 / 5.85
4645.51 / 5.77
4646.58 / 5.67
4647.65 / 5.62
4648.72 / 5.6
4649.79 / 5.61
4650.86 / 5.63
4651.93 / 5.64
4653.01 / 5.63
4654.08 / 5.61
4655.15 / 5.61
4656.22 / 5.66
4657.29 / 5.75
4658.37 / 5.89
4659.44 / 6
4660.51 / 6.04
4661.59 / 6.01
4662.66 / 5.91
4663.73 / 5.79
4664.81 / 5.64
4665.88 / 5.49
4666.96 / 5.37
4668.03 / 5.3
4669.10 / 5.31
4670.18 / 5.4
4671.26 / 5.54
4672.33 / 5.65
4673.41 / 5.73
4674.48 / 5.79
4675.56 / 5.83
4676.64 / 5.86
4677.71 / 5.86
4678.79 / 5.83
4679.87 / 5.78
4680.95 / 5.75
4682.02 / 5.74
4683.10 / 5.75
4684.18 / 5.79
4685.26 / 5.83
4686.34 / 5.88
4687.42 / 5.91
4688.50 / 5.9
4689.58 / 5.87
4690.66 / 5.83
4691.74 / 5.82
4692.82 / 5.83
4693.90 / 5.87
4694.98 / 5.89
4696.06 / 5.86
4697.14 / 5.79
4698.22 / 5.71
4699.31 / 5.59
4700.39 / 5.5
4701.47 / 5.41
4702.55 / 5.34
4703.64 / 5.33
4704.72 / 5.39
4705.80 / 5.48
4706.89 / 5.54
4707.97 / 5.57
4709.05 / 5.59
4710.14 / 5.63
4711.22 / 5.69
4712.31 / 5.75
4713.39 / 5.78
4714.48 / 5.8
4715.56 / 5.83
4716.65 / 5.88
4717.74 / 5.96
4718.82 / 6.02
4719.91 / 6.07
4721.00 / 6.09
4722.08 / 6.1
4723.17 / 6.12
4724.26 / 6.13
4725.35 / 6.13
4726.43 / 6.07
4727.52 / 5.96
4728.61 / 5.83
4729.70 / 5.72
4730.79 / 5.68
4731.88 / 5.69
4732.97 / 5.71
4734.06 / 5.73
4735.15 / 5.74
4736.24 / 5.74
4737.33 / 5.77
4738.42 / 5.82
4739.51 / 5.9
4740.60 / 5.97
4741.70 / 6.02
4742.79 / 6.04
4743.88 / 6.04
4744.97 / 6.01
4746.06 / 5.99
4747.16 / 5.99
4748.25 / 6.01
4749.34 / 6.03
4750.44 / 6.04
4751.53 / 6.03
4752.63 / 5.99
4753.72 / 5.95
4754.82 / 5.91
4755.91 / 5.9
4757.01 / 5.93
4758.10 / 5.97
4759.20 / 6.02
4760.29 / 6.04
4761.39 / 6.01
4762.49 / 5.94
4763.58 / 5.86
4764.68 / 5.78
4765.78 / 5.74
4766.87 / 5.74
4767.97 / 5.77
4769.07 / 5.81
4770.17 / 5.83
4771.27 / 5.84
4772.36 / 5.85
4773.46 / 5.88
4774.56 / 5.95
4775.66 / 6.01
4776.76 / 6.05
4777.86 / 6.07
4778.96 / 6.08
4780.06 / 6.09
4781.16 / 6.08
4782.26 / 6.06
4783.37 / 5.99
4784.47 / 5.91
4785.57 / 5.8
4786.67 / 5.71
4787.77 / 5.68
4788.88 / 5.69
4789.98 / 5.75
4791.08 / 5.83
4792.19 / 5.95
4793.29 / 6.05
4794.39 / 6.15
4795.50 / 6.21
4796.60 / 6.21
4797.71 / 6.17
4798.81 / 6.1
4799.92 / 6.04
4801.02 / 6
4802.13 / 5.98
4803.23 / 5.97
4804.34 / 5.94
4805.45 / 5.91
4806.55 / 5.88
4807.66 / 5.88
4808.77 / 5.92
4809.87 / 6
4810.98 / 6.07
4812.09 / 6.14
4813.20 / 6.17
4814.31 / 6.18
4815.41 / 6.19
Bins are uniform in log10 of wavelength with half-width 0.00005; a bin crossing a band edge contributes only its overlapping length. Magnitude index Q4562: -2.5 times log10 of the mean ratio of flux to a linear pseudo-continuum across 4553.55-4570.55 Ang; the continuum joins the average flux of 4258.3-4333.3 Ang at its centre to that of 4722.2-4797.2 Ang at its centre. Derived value -0.13 mag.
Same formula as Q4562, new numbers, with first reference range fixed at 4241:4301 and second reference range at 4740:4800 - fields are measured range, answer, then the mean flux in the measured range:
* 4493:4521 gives -0.15 mag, 6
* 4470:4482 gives -0.13 mag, 5.78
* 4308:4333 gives 0.02 mag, 4.6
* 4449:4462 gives -0.05 mag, 5.3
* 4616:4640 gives -0.08 mag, 5.98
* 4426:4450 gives -0.10 mag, 5.48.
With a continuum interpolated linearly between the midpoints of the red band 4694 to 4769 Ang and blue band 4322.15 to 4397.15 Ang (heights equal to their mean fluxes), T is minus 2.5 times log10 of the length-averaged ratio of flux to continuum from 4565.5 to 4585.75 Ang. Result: -0.09 mag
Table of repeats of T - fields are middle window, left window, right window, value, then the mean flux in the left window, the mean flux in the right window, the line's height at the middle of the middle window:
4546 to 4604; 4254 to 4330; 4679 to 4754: -0.10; 4.36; 5.83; 5.34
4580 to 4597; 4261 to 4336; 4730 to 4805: -0.08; 4.42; 5.93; 5.35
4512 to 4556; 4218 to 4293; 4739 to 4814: -0.07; 4.64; 5.96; 5.34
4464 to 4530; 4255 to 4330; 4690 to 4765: -0.15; 4.36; 5.84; 5.06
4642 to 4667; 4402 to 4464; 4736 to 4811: 0.00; 5.33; 5.95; 5.73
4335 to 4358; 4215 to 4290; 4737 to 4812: 0.03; 4.67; 5.95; 4.9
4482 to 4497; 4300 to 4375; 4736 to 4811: -0.12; 4.71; 5.95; 5.14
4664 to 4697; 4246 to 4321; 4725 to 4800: -0.01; 4.38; 5.93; 5.66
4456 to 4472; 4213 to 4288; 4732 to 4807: -0.02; 4.69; 5.94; 5.2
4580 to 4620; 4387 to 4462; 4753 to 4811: -0.05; 5.28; 5.94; 5.6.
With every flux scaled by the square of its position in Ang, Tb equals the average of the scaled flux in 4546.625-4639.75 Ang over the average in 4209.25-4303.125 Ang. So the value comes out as 1.50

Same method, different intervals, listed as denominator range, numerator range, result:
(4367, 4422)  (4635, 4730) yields 1.29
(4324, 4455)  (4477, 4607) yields 1.21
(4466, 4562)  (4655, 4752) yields 1.09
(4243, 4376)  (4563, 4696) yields 1.45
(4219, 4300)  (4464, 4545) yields 1.41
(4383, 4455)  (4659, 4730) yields 1.24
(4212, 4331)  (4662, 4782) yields 1.58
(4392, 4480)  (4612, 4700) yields 1.19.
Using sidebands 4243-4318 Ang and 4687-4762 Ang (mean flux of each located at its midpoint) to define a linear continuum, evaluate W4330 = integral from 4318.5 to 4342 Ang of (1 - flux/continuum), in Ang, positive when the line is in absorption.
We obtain -1.7 Ang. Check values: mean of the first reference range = 4.35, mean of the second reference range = 5.84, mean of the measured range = 4.84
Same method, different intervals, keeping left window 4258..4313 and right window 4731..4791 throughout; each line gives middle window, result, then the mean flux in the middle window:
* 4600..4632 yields -3.6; 5.98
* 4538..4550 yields -1.5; 5.75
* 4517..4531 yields -1.7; 5.68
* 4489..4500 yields -1.8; 5.76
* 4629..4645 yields -1.4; 5.94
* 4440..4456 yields -2.5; 5.53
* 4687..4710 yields 0.1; 5.67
